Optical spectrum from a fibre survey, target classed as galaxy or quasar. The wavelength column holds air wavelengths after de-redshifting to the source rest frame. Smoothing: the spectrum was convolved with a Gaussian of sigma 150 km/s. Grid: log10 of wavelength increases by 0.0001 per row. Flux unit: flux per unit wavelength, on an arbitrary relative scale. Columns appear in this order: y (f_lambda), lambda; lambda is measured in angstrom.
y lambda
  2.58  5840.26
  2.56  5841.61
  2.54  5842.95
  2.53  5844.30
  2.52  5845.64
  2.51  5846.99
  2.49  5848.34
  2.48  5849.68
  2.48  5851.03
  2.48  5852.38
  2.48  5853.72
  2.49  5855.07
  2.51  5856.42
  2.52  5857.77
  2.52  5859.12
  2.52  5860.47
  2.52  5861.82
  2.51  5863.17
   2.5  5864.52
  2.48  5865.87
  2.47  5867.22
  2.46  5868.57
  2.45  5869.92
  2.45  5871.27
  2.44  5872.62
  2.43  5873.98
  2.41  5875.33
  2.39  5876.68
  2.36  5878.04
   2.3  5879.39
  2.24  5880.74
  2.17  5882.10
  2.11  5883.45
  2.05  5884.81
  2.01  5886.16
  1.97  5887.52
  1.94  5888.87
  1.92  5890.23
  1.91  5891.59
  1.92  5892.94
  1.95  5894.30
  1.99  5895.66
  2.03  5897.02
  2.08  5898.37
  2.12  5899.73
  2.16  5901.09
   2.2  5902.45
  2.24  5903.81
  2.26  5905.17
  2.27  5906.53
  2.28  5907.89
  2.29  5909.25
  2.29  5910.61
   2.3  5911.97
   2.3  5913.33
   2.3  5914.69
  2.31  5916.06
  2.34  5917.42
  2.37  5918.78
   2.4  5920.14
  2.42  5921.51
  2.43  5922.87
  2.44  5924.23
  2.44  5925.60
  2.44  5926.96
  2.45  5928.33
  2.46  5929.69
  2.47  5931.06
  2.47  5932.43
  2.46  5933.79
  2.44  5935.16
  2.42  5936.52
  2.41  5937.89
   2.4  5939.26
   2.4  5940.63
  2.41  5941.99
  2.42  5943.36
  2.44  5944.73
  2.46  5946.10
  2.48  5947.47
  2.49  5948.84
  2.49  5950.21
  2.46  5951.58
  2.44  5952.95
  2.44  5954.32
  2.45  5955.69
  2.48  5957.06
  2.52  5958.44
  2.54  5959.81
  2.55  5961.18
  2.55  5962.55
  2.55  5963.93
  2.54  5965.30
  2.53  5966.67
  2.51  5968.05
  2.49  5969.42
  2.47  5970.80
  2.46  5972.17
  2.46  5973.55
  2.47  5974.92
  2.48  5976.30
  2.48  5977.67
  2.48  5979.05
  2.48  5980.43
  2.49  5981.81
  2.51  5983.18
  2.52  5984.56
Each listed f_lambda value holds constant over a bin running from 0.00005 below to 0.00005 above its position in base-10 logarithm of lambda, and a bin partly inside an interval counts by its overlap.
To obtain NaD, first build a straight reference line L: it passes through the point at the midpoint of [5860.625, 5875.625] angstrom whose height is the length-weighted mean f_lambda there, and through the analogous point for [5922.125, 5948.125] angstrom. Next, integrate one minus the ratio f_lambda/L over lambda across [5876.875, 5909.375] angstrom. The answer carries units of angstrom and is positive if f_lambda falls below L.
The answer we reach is 4.5 angstrom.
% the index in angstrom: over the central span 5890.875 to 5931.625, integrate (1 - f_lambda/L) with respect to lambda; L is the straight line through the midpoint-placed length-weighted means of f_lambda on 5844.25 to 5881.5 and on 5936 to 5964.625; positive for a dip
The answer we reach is 3.3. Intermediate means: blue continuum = 2.46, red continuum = 2.47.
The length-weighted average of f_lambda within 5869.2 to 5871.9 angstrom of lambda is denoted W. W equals 2.45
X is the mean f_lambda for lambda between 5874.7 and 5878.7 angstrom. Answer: 2.38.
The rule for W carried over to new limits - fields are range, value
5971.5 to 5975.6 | 2.46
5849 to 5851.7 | 2.48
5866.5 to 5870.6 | 2.46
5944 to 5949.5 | 2.47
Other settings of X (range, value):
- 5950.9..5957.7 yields 2.46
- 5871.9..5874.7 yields 2.43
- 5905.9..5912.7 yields 2.29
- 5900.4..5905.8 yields 2.21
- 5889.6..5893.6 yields 1.92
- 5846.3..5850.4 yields 2.49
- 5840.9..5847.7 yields 2.53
